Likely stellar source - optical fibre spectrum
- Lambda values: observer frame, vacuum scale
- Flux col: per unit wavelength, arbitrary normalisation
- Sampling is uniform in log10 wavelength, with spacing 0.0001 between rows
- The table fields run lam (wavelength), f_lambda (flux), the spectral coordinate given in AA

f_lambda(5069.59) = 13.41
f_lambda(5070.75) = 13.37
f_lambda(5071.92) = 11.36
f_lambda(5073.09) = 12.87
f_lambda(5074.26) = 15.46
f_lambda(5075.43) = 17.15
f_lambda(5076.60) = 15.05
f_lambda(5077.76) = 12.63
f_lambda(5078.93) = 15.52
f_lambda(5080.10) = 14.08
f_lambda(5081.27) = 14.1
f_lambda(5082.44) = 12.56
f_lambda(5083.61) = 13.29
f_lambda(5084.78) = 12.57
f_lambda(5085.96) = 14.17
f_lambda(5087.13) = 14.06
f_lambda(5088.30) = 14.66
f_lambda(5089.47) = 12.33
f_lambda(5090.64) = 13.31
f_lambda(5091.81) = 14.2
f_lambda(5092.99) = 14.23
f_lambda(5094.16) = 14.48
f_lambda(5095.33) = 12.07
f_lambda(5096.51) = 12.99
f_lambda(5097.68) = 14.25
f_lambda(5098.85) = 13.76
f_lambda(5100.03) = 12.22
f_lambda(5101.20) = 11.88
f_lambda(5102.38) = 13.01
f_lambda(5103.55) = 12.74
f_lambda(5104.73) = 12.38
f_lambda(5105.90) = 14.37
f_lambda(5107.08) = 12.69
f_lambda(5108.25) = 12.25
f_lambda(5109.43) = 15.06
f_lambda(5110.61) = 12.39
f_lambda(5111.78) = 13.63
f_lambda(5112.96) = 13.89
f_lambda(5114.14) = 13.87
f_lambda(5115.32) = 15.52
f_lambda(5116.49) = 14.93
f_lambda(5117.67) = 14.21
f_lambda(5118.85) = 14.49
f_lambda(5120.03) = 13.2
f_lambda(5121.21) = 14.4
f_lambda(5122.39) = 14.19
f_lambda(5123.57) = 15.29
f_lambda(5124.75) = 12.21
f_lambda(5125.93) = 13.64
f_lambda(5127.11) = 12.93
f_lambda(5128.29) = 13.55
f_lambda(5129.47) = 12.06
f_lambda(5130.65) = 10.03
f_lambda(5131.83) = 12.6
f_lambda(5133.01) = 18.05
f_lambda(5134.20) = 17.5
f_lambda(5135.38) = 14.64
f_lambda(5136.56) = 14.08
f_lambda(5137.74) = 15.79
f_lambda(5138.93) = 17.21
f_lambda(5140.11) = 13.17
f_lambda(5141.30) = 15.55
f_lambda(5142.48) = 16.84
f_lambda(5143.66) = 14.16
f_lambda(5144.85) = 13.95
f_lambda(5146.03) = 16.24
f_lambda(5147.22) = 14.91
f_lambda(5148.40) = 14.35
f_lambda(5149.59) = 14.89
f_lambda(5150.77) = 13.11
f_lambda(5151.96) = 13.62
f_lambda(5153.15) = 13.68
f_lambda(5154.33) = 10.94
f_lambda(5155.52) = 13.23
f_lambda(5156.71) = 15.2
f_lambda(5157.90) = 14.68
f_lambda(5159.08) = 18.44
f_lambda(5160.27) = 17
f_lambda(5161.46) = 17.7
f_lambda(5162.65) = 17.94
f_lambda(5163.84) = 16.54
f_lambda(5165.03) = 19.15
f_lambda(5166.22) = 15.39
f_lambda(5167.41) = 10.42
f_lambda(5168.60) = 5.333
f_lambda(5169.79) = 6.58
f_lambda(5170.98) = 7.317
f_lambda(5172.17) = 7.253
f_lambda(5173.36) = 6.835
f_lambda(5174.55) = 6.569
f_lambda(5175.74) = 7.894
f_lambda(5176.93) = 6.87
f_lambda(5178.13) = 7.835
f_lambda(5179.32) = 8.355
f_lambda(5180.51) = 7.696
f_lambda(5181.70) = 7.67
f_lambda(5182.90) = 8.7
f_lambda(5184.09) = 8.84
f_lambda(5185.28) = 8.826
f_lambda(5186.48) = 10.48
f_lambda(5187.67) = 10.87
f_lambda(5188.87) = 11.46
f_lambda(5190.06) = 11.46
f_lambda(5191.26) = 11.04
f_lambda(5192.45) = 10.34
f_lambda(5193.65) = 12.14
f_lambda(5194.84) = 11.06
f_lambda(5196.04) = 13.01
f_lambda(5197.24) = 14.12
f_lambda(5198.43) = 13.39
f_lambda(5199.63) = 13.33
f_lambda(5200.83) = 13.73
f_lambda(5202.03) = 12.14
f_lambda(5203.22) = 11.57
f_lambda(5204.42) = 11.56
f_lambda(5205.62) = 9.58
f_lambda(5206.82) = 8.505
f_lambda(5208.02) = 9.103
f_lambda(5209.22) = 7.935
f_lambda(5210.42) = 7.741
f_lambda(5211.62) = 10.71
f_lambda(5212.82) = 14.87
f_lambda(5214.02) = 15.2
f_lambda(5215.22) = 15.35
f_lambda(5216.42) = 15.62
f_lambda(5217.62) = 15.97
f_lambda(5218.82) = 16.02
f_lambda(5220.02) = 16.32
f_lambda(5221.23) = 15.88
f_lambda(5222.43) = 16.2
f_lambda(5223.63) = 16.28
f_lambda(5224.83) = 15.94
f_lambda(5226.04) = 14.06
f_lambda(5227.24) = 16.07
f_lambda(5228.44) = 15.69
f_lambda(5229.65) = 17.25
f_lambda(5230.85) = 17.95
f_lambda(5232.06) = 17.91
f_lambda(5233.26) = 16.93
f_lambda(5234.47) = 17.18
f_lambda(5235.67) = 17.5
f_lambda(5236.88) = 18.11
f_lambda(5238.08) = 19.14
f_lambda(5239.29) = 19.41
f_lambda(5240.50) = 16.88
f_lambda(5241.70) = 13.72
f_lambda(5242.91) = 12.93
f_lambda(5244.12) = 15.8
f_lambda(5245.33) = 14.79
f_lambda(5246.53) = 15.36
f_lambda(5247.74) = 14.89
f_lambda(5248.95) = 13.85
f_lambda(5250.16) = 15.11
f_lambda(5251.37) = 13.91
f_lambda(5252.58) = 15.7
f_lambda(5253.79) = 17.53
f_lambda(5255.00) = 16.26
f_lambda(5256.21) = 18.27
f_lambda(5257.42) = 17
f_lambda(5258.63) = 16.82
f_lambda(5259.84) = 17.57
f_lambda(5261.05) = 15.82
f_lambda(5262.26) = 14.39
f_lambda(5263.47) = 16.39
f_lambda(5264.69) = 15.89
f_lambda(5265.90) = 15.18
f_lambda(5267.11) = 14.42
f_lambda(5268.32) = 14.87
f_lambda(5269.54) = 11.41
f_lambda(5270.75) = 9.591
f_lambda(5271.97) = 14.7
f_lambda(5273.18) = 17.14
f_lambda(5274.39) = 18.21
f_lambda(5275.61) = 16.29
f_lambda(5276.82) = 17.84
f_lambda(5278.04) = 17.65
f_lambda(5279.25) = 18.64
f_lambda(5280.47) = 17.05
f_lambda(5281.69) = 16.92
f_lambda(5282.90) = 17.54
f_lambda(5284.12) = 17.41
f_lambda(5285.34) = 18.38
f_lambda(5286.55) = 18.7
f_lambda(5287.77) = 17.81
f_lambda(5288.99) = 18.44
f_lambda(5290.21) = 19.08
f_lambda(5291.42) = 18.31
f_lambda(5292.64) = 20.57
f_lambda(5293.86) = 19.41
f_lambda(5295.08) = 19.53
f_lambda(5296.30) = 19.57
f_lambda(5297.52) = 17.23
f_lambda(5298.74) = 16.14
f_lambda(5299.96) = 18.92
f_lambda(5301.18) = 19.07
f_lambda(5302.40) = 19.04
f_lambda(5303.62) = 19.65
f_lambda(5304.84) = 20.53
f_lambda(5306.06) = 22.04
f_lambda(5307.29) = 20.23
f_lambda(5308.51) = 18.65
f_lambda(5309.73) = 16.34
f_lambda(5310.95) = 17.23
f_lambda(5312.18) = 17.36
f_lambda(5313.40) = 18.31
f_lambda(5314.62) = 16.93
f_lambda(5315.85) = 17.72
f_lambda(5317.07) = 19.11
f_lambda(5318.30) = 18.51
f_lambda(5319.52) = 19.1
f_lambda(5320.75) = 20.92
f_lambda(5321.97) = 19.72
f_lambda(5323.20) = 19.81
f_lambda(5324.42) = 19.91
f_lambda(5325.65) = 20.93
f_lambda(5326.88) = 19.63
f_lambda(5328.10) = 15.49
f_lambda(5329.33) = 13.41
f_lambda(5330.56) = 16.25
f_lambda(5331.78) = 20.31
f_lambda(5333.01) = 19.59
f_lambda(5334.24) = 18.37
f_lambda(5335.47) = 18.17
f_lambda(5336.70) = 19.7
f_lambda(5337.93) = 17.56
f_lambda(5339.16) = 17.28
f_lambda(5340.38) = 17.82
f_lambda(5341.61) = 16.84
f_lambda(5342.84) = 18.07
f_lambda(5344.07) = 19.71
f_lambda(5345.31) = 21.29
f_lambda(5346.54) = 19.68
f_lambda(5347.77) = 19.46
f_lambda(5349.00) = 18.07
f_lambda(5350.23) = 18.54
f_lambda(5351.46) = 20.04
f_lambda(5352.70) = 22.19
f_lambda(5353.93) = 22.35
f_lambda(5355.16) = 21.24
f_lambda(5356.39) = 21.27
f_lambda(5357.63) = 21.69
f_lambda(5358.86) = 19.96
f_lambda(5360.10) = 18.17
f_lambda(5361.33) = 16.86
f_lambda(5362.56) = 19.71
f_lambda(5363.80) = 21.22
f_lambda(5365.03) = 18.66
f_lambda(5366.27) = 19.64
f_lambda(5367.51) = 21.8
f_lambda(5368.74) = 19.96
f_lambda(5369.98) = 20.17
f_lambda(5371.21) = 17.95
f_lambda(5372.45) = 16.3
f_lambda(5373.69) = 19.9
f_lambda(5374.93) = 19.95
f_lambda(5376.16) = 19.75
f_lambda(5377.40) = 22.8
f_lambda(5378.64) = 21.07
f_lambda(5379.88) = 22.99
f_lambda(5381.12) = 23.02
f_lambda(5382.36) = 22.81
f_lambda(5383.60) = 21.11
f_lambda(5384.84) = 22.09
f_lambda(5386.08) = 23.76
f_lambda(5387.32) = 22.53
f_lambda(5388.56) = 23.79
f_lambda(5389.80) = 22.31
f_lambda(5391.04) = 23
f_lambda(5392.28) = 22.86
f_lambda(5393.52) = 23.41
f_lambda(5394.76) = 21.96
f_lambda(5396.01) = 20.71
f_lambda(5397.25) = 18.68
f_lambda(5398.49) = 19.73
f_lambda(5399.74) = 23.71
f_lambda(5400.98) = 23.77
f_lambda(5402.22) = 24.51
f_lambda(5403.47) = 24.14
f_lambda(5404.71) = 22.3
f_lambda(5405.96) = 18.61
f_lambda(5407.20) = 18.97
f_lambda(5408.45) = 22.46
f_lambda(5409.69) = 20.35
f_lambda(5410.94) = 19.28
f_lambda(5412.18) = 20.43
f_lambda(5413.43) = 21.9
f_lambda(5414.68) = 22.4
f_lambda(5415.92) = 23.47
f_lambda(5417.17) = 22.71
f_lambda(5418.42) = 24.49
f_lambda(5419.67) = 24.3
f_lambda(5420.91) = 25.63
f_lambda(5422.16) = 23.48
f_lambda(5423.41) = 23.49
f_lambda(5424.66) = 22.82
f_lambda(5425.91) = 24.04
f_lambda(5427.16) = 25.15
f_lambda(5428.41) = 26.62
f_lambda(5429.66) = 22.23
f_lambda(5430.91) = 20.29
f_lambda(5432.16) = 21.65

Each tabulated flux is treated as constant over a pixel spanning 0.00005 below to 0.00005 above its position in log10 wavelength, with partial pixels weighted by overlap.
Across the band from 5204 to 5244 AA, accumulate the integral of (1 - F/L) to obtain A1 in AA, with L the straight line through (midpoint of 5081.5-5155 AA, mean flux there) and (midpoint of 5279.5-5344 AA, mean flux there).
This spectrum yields 3.8 AA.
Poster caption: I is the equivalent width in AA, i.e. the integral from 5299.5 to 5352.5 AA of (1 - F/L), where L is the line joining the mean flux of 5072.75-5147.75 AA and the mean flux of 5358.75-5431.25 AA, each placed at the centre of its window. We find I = 2.89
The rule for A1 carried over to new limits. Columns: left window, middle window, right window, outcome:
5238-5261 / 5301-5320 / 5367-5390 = -0.3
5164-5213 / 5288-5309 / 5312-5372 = -3.3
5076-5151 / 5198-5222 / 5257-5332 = 4.8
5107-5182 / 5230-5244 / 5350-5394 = -0.6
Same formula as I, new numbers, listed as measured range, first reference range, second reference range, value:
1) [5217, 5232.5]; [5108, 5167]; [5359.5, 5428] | 0.7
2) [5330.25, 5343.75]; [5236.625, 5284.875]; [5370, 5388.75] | 0.8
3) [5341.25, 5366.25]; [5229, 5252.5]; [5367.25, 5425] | 0.7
